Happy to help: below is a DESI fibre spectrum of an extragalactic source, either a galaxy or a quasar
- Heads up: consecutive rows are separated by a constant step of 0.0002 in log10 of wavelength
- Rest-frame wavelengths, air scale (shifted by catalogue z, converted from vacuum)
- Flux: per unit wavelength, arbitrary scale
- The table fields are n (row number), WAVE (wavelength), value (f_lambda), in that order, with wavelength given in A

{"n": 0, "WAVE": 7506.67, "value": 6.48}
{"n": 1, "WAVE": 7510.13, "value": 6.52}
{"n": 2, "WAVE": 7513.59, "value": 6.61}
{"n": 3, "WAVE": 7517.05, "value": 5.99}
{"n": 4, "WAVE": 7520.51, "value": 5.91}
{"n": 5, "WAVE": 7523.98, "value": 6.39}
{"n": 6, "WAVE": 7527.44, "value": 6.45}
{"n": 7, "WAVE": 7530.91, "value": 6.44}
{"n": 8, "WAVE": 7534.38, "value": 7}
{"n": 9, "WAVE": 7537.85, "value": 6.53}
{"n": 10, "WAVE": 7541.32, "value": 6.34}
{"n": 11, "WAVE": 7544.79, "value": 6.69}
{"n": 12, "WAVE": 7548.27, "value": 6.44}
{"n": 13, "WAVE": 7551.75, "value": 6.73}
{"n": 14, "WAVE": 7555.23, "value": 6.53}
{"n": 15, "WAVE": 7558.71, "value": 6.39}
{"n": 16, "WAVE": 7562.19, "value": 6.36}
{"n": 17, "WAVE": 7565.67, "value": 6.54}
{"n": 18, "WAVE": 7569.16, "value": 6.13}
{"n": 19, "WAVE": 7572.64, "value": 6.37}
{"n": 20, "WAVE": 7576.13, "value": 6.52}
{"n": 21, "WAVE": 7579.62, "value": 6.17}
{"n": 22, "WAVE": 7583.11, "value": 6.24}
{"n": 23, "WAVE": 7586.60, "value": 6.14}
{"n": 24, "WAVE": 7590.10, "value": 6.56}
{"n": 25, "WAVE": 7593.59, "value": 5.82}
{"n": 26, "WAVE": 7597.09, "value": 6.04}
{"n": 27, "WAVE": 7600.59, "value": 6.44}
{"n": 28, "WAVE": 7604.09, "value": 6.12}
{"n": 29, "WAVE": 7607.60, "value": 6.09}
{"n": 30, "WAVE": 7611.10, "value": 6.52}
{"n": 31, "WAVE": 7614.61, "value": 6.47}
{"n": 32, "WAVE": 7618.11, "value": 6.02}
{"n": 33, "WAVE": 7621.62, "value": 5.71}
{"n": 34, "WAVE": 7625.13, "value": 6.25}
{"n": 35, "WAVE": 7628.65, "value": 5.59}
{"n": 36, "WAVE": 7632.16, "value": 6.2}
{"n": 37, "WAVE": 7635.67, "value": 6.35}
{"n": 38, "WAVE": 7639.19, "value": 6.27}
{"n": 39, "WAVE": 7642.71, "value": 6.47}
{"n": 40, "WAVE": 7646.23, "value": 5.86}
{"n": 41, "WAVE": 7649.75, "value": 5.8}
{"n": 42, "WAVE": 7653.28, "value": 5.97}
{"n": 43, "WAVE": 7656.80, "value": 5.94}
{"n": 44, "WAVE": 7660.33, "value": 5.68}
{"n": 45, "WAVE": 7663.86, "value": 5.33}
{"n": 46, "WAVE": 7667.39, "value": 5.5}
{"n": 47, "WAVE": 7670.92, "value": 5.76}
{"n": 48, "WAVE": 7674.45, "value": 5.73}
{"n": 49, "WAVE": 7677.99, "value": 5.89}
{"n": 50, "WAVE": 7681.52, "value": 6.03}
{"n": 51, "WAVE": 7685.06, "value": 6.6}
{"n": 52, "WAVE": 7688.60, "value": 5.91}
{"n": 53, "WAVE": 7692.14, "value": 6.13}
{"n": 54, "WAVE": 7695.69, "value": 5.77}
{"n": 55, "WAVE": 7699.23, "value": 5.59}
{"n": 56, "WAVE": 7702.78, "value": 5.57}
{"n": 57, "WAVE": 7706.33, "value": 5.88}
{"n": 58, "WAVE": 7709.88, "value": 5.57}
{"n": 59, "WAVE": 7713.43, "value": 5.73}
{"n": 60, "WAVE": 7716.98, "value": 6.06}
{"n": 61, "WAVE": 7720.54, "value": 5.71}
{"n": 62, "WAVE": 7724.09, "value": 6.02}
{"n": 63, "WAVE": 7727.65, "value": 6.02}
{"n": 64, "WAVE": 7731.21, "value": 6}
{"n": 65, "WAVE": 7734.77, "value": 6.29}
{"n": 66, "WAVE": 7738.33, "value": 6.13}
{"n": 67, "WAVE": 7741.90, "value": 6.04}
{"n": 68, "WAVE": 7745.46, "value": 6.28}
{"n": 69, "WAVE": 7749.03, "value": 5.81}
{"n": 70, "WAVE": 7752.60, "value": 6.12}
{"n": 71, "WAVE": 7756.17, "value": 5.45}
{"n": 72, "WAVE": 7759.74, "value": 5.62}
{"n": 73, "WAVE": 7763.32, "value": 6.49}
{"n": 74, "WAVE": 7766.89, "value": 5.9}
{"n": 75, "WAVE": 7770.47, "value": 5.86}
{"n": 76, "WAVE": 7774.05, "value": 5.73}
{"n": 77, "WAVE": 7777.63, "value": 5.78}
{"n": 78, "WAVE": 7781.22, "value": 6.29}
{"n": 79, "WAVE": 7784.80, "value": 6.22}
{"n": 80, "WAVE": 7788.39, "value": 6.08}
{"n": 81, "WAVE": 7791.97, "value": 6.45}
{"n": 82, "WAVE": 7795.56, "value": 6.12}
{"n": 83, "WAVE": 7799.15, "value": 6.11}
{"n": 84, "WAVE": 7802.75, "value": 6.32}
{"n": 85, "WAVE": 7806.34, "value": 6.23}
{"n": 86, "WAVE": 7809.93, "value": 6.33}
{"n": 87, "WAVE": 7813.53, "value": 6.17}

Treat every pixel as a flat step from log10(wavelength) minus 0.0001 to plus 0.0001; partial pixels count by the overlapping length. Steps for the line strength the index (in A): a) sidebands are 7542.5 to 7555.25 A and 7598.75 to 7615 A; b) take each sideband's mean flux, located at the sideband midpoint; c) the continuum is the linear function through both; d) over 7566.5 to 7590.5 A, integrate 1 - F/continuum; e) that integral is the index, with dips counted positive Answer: 0.6 A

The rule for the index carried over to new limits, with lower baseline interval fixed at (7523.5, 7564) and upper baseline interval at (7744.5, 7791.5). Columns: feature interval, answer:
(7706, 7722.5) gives 0.9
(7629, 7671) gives 2.3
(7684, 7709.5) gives 1.1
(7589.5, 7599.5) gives 0.5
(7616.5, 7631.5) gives 1.0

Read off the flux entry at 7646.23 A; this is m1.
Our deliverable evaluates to 5.86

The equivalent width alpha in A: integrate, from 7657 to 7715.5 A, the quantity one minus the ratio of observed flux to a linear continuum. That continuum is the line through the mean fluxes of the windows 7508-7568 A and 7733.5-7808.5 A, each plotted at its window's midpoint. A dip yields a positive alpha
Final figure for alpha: 3.86 A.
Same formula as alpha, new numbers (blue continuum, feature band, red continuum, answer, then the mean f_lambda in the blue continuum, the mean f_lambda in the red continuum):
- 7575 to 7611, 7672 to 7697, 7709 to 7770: 0.2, 6.22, 5.96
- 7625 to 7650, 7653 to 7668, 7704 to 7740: 1.0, 6.11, 5.94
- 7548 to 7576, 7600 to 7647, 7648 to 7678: -1.3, 6.44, 5.72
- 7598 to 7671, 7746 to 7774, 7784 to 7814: 1.3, 6.02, 6.23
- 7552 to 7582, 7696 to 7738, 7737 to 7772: 1.3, 6.39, 5.97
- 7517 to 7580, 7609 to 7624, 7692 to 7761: 0.1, 6.43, 5.89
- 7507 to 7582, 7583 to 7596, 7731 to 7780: 0.3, 6.43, 5.97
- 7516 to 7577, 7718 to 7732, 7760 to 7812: 0.6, 6.43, 6.12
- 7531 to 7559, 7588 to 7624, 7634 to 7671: 0.1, 6.58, 5.91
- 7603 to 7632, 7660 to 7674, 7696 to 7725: 0.8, 6.1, 5.76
